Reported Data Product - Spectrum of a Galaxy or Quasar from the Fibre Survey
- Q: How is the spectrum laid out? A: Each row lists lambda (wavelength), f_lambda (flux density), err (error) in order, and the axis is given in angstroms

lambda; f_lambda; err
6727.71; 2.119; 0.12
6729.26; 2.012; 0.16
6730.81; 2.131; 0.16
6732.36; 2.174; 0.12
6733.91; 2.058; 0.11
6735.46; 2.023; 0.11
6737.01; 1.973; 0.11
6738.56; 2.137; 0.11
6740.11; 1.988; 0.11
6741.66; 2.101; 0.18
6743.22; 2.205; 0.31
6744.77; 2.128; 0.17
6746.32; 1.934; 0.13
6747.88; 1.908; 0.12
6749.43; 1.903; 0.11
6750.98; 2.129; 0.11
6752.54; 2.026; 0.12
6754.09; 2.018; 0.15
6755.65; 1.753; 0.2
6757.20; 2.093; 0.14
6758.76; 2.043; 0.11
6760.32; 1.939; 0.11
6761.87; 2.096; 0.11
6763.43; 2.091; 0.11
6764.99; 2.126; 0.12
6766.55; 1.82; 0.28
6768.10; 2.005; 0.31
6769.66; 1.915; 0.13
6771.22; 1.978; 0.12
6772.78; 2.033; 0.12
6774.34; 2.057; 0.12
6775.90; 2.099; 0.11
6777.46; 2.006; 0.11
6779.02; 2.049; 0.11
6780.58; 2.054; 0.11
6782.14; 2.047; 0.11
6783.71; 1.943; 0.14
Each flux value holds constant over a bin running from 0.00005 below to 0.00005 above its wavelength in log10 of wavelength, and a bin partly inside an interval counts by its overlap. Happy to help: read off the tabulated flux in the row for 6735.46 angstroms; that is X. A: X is 2.023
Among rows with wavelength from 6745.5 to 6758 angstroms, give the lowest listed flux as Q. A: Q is 1.753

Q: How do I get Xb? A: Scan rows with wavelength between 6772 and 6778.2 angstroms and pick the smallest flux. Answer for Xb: 2.006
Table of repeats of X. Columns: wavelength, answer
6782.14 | 2.047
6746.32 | 1.934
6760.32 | 1.939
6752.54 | 2.026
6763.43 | 2.091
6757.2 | 2.093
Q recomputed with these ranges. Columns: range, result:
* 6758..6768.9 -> 1.82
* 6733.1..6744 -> 1.973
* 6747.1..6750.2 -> 1.903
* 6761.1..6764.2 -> 2.091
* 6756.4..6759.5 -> 2.043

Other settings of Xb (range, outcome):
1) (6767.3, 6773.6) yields 1.915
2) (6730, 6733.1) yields 2.131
